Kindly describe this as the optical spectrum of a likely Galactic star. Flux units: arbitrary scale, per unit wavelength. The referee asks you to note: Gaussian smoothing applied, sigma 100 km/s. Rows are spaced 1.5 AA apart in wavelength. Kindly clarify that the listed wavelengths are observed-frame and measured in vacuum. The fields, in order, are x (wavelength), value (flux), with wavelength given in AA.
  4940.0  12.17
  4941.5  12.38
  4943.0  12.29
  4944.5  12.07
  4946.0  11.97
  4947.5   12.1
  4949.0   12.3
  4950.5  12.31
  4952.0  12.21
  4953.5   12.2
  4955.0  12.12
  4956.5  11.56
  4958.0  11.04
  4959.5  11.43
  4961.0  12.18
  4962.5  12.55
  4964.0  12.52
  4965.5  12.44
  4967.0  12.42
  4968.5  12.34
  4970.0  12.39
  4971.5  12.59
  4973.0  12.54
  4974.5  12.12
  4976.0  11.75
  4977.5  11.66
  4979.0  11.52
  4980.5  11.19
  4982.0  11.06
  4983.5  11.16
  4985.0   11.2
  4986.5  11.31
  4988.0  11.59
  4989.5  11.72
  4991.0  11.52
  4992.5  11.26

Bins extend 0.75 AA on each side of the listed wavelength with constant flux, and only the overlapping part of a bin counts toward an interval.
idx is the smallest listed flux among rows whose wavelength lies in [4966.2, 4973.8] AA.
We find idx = 12.34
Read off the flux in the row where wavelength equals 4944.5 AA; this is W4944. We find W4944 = 12.07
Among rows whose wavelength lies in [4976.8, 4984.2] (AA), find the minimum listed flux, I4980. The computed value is 11.06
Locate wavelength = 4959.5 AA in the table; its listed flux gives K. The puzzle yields 11.43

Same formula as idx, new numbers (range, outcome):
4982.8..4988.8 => 11.16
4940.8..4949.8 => 11.97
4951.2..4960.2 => 11.04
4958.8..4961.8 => 11.43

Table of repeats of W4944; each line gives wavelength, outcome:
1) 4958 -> 11.04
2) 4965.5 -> 12.44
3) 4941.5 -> 12.38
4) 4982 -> 11.06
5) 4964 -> 12.52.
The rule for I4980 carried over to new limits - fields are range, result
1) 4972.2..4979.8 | 11.52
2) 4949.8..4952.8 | 12.21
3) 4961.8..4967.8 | 12.42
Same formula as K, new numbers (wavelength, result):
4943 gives 12.29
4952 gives 12.21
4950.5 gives 12.31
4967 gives 12.42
